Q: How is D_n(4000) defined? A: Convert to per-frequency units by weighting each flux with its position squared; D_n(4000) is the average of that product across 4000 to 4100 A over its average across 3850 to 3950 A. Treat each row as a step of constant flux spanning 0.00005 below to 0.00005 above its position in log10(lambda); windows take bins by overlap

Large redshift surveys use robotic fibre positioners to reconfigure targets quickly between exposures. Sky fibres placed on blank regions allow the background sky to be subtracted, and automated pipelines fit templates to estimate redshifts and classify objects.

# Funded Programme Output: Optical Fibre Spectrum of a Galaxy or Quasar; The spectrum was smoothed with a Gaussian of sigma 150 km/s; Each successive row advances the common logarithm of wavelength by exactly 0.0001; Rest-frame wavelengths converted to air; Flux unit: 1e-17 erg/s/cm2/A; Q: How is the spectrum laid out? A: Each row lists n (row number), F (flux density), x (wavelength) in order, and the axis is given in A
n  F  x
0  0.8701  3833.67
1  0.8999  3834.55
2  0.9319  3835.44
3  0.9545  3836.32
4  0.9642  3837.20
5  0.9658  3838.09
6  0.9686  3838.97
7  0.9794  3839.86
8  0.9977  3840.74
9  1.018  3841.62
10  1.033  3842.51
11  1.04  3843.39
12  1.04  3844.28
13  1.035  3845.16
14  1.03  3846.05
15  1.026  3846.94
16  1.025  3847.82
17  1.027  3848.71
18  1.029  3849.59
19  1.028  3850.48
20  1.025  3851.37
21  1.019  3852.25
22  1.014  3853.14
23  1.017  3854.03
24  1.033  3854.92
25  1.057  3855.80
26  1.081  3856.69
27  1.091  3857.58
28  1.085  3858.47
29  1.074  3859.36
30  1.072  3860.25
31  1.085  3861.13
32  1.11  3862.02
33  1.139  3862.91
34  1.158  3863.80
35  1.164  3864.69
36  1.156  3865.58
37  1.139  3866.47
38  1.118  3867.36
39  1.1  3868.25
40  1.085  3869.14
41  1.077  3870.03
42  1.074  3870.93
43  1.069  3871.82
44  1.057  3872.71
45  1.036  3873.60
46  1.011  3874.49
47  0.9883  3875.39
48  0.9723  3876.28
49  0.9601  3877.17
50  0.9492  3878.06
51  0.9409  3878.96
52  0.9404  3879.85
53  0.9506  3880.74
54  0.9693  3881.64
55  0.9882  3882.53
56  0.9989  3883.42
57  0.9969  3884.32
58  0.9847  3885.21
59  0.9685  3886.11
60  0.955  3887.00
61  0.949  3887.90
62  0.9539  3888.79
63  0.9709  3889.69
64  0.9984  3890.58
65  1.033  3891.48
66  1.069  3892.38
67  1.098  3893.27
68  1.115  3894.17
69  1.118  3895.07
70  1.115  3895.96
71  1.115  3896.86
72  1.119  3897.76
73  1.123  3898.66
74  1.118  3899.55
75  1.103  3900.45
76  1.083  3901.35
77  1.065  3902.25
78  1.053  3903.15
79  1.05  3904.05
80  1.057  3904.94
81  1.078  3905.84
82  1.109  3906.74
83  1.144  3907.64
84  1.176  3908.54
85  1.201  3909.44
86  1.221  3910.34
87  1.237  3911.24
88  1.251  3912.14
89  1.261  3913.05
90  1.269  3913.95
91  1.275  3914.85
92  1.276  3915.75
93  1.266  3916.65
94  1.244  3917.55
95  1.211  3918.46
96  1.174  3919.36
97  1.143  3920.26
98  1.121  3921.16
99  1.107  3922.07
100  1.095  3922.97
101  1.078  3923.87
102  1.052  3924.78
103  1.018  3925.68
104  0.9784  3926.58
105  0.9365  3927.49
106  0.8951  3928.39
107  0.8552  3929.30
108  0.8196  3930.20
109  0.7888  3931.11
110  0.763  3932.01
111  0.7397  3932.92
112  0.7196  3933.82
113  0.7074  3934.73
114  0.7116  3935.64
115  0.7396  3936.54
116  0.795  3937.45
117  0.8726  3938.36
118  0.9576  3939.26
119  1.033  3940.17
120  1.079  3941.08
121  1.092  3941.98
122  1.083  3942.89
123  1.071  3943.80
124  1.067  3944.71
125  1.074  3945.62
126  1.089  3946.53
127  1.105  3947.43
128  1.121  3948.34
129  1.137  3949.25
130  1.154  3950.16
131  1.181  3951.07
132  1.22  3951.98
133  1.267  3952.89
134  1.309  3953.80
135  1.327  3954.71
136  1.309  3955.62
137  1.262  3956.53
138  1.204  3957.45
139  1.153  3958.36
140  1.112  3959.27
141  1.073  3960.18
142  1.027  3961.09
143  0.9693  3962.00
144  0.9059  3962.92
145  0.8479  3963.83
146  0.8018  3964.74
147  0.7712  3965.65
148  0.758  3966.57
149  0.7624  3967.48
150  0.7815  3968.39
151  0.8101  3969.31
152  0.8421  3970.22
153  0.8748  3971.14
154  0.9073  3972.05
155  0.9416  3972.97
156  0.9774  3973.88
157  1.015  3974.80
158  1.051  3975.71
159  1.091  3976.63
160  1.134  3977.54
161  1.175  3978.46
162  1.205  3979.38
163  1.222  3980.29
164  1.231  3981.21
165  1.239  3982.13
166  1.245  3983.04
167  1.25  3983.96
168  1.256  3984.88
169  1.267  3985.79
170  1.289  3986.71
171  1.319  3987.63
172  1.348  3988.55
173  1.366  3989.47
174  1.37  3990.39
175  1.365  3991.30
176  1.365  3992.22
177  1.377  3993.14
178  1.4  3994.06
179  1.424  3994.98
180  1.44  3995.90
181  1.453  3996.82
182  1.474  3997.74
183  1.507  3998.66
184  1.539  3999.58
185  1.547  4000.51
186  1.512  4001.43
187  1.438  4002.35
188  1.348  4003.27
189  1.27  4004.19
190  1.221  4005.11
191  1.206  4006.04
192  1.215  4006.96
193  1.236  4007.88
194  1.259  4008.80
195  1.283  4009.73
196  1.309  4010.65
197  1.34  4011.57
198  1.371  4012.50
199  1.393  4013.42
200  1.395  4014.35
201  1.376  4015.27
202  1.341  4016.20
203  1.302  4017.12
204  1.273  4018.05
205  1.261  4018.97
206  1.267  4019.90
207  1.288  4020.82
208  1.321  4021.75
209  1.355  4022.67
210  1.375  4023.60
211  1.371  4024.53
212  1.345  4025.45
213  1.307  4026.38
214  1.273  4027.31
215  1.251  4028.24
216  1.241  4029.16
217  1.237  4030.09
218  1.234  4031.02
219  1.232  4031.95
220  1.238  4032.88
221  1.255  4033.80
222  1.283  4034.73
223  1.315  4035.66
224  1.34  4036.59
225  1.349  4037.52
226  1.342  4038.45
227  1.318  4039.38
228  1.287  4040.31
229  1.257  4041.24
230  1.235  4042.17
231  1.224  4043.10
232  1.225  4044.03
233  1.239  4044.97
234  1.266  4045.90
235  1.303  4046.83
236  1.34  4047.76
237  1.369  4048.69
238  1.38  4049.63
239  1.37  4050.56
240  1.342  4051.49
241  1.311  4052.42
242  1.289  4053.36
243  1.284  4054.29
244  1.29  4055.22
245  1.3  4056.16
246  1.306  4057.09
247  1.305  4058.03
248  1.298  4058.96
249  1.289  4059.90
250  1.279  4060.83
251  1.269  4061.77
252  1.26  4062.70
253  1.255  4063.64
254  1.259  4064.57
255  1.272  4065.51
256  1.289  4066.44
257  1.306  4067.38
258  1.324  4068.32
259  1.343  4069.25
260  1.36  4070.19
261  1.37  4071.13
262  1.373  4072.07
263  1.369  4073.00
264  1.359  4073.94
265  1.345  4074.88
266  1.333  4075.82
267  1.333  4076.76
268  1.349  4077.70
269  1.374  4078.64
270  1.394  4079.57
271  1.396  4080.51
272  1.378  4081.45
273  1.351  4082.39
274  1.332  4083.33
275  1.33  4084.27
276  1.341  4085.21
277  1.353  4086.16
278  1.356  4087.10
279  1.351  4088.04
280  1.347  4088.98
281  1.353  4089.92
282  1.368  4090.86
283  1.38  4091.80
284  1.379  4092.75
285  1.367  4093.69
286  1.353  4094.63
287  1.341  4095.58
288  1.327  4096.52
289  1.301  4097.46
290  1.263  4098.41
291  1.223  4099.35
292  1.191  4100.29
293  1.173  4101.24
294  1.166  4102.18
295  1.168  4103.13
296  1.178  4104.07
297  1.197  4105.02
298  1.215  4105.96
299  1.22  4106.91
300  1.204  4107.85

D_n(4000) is 1.4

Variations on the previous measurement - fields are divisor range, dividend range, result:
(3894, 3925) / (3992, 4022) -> 1.24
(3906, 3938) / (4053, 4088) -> 1.38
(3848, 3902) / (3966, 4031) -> 1.27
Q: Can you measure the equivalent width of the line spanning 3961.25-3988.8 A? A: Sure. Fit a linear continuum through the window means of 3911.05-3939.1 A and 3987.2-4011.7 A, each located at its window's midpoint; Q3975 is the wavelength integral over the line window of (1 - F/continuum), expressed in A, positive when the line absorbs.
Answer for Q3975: 4.7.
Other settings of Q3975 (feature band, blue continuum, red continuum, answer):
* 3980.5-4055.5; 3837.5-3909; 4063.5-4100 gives -4.3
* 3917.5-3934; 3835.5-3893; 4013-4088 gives 2.0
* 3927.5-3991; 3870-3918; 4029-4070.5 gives 6.9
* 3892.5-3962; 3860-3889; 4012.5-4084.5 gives 2.3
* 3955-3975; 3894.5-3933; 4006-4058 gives 3.7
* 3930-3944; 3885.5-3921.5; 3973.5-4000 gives 3.8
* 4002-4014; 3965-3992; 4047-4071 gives -1.3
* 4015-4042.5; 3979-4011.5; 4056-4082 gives 0.8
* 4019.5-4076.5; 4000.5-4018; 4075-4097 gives 1.7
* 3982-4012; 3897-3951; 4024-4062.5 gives -3.7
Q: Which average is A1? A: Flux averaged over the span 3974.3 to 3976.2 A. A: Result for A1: 1.03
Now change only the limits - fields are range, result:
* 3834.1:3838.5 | 0.942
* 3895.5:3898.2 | 1.12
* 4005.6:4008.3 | 1.22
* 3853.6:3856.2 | 1.04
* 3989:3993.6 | 1.37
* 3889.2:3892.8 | 1.01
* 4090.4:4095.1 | 1.37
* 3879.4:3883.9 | 0.97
